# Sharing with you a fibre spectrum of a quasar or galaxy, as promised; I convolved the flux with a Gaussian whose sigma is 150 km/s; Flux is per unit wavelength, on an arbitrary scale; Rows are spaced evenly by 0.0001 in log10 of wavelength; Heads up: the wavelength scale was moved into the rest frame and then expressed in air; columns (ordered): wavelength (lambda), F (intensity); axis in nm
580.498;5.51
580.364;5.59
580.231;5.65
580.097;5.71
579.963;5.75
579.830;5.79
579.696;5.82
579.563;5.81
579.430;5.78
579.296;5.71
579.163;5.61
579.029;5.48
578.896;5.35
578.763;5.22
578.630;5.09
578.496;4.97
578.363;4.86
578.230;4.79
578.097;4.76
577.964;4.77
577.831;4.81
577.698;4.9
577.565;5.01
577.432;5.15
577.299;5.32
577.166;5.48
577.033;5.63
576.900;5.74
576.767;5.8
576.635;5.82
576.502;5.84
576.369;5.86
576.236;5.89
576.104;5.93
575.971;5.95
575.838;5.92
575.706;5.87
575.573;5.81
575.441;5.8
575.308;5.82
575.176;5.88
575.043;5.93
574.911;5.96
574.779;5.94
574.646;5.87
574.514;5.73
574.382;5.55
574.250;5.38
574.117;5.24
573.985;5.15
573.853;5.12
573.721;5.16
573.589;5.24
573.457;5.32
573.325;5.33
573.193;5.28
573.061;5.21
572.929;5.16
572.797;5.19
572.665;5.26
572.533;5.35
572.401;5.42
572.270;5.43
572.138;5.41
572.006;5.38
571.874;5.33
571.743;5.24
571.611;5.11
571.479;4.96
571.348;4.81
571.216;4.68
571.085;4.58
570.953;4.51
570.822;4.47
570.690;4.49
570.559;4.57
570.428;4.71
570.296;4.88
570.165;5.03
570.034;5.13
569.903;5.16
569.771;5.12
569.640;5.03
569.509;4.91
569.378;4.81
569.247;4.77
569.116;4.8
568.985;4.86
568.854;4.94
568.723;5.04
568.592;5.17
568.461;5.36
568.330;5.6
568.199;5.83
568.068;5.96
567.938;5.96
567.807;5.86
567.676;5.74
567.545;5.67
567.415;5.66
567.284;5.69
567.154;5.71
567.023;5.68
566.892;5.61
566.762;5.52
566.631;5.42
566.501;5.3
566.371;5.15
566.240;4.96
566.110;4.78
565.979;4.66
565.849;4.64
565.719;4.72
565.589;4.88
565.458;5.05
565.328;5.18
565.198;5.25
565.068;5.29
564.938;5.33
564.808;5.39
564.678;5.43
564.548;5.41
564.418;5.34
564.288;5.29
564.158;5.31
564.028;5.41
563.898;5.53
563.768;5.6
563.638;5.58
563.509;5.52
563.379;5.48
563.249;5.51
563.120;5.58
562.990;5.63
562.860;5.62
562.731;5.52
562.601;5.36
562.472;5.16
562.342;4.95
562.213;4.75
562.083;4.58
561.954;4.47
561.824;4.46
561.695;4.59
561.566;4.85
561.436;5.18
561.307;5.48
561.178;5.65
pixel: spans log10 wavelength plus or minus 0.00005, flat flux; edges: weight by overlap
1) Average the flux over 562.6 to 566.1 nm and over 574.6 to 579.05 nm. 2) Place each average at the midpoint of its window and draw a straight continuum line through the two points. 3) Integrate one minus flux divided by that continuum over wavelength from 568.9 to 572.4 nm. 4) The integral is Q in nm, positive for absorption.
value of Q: 0.30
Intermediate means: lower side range 5.3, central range 4.94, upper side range 5.5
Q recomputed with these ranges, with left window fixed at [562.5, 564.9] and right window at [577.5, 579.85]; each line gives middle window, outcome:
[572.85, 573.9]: 0.02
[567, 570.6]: 0.08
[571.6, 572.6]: 0.00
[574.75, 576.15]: -0.16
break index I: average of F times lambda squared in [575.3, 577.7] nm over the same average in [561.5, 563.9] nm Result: 1.1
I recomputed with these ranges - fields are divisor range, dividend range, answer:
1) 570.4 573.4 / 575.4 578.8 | 1.09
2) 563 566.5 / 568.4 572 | 0.95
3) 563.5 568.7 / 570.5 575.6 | 1.01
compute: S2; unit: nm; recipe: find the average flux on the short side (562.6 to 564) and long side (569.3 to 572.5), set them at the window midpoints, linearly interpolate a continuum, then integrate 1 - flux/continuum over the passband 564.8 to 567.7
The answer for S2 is 0.03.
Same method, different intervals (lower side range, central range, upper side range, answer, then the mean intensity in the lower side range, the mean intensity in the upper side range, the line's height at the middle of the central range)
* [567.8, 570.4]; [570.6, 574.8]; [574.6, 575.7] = 0.31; 5.19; 5.87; 5.6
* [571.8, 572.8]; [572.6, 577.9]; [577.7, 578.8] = -0.42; 5.36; 4.9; 5.13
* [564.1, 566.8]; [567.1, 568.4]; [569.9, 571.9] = -0.19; 5.15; 4.84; 5.02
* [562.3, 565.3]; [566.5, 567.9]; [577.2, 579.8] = -0.07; 5.41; 5.23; 5.37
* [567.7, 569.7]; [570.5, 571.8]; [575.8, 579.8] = 0.14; 5.27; 5.43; 5.31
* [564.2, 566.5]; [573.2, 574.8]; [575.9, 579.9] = -0.02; 5.11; 5.43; 5.33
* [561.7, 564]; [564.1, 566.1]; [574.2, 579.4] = 0.06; 5.24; 5.52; 5.28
